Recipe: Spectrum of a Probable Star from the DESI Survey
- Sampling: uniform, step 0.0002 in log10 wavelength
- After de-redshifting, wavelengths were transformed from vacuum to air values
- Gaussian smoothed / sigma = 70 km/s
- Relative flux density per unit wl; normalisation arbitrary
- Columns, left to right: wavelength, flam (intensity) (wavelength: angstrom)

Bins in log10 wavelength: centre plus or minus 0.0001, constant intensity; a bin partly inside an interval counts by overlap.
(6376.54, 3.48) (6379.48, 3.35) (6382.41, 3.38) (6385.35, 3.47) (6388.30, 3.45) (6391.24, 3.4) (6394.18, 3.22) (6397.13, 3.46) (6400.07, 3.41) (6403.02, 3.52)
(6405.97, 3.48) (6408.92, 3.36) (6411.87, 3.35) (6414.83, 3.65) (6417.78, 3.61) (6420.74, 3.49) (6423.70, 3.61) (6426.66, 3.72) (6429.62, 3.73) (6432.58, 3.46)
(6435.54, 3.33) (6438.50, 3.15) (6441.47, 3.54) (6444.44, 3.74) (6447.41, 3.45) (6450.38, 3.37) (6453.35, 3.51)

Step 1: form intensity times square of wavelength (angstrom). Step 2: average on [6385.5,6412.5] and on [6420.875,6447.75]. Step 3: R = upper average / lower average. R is 1.05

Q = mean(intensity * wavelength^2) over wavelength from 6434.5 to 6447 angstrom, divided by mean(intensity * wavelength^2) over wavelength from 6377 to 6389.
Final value 1.0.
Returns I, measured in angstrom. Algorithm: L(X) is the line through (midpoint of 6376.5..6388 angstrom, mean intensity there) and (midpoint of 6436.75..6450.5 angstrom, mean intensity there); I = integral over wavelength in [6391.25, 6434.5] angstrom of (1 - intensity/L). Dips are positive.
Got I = -0.8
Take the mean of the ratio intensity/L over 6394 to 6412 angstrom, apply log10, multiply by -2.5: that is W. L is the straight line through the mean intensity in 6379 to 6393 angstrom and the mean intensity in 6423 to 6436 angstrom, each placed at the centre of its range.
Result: 0.02 mag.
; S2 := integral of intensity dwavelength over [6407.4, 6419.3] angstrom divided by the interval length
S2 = 3.49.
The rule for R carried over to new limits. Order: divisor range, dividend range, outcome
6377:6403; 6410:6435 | 1.06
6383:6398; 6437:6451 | 1.03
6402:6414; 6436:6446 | 1.02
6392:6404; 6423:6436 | 1.07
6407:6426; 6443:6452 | 1.01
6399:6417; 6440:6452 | 1.03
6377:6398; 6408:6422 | 1.04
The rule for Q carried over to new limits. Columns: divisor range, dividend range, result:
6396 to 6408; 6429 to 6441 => 0.99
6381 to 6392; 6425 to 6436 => 1.06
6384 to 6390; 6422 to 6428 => 1.07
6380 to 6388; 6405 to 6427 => 1.04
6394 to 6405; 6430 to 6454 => 1.02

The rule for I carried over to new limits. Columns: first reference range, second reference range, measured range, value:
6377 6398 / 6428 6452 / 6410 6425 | -0.4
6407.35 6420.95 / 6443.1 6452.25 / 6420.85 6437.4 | -0.2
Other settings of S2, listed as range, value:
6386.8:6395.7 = 3.35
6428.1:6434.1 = 3.6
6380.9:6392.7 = 3.43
